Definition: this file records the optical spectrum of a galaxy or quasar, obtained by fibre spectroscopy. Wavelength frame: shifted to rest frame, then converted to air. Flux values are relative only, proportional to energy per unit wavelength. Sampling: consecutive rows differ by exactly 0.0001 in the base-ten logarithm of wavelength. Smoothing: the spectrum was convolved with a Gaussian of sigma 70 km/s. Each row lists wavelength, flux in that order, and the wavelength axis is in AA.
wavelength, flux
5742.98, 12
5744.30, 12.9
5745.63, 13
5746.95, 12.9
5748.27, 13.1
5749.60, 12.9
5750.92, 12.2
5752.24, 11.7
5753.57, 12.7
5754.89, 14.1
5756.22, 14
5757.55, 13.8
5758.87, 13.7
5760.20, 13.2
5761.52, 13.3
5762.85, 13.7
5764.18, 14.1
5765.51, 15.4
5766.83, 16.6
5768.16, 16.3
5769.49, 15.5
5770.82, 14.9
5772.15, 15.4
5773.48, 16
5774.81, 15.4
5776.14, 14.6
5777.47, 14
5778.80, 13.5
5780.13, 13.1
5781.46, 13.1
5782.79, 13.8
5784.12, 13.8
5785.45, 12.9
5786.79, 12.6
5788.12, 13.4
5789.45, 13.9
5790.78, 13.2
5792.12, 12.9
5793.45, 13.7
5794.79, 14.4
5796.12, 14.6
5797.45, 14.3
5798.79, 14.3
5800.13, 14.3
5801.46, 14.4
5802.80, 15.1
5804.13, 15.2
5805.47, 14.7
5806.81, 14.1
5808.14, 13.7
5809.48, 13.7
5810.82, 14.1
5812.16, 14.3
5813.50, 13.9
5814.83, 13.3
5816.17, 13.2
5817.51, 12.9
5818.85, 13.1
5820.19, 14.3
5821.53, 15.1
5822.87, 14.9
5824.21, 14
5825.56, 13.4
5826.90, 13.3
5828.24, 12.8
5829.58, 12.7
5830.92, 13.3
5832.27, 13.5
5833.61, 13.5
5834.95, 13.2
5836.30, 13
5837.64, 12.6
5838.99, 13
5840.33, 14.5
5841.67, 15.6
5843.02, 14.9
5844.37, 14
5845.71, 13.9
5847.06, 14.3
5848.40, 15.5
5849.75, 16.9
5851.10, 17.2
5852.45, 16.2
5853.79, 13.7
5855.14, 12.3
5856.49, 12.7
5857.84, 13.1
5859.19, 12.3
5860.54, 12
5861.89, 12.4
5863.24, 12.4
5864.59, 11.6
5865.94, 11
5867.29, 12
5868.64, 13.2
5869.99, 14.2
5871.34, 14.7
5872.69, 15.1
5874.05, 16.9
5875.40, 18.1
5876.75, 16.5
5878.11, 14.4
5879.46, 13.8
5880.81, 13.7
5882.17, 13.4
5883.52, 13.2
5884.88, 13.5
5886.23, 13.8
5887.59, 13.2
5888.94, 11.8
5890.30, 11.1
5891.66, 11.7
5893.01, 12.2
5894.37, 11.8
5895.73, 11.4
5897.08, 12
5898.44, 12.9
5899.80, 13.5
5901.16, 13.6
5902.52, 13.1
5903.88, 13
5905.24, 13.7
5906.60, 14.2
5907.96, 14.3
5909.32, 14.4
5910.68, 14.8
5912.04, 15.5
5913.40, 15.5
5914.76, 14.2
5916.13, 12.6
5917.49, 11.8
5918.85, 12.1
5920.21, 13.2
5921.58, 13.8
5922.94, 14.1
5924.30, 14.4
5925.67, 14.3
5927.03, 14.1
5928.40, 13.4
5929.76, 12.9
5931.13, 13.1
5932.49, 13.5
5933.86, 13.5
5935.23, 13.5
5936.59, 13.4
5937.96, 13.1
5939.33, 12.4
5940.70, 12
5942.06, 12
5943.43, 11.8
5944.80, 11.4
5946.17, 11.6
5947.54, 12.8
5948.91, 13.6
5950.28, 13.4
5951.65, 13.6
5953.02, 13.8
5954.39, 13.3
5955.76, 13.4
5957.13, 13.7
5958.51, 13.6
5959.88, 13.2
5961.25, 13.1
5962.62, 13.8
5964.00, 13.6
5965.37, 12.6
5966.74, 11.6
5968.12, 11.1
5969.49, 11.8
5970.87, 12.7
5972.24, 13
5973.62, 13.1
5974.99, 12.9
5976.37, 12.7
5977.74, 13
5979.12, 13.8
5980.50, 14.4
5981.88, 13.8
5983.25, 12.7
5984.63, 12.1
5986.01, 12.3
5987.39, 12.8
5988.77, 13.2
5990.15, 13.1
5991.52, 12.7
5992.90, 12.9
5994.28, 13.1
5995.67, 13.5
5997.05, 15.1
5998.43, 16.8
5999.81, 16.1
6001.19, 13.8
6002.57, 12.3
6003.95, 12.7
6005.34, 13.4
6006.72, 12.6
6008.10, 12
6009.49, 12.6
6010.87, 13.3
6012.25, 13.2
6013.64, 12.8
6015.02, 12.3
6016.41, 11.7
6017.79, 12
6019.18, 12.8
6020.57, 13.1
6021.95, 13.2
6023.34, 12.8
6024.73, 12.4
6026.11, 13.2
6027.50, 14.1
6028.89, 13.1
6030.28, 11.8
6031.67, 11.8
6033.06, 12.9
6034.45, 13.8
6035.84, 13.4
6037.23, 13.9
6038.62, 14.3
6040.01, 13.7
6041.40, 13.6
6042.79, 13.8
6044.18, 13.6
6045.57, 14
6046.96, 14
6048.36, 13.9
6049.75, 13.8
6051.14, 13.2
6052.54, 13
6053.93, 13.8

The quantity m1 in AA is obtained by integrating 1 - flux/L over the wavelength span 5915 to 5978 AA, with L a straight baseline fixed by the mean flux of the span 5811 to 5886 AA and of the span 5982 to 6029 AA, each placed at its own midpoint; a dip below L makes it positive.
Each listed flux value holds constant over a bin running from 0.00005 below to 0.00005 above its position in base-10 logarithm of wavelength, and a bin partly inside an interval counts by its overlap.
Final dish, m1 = 1.9 AA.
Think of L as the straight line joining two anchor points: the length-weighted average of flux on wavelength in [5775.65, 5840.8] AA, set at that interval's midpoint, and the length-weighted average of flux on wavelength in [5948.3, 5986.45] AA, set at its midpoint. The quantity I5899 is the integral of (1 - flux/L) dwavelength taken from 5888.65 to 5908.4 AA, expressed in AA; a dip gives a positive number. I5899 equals 1.0 AA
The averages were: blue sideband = 13.7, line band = 12.7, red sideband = 13.1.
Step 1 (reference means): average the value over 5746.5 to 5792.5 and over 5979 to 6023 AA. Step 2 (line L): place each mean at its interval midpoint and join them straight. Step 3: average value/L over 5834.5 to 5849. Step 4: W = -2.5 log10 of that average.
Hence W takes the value -0.03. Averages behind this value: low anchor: 13.9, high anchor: 13.2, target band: 14.1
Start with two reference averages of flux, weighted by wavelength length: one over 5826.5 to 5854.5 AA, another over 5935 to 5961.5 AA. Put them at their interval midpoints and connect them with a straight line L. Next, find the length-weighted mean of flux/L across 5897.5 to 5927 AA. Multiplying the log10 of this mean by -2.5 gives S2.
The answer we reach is -0.033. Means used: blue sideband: 14.2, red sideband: 12.9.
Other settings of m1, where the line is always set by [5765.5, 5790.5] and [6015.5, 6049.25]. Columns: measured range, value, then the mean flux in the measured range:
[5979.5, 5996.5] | 0.4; 13.1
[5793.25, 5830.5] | 0.6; 14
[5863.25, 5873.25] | 0.7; 13.1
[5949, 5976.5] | 1.0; 13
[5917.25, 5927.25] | 0.1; 13.5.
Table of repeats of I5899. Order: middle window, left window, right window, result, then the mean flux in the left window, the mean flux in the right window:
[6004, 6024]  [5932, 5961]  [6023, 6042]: 0.7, 13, 13.2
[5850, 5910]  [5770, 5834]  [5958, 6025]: 0.5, 13.9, 13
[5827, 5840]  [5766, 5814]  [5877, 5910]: 0.6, 14.3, 13.1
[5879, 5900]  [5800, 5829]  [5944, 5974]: 1.2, 14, 12.9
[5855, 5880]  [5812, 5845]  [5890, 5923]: -0.4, 13.7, 13.2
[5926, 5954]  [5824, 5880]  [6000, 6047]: 1.1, 13.9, 13.1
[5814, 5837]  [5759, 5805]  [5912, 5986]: 0.8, 14.3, 13.1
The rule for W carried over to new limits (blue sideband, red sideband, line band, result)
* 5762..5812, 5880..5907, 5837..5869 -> -0.02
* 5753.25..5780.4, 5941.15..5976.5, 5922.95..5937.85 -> -0.04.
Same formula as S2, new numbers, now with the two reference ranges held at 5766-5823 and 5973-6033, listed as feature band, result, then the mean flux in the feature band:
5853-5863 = 0.097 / 12.7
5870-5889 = -0.059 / 14.5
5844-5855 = -0.090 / 15.1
